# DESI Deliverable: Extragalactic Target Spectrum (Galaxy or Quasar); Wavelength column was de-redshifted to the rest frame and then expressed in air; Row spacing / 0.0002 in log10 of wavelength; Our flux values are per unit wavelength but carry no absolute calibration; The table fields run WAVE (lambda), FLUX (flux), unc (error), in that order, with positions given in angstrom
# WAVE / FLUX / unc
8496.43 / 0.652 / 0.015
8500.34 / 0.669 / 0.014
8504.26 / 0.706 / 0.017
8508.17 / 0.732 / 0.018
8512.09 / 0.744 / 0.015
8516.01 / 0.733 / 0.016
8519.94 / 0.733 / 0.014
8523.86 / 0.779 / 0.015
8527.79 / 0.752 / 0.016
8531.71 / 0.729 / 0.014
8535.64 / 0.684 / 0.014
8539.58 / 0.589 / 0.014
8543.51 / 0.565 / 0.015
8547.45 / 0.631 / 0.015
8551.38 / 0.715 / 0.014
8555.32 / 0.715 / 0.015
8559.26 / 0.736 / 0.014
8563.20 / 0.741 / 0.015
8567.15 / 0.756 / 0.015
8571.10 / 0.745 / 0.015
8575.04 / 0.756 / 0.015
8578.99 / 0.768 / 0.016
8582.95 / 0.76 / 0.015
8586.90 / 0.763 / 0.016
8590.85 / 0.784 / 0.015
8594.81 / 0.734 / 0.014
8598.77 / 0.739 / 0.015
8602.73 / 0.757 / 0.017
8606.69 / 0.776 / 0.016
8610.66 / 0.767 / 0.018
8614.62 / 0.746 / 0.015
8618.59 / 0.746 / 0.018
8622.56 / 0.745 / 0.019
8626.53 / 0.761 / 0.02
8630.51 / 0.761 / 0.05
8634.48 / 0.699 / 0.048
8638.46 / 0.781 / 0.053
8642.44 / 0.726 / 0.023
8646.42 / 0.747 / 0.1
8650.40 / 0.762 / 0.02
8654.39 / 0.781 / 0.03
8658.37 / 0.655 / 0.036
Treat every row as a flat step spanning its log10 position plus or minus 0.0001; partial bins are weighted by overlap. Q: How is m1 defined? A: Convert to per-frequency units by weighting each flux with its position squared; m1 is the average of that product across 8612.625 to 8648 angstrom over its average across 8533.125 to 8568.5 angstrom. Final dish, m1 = 1.12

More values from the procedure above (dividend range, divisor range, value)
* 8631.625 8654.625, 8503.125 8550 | 1.10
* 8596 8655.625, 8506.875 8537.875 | 1.05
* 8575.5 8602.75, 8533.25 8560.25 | 1.16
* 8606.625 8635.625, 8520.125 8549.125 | 1.13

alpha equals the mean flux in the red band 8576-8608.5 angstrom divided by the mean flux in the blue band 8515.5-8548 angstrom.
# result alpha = 1.1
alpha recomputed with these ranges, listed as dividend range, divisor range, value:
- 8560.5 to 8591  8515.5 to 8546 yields 1.09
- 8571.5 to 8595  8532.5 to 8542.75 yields 1.19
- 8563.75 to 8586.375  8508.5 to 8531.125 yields 1.01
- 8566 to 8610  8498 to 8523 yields 1.05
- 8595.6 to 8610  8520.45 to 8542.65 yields 1.08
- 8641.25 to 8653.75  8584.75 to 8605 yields 0.99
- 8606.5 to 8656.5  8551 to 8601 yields 1.01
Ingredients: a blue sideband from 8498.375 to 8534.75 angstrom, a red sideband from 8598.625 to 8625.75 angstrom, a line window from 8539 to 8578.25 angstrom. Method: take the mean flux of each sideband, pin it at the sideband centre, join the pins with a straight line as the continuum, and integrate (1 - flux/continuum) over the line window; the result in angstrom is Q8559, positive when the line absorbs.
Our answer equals 2.1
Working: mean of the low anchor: 0.73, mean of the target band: 0.701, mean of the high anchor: 0.755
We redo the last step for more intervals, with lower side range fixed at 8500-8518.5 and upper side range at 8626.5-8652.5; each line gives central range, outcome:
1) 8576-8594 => -0.7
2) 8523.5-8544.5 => 1.3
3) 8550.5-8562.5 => 0.1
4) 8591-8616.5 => -0.5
